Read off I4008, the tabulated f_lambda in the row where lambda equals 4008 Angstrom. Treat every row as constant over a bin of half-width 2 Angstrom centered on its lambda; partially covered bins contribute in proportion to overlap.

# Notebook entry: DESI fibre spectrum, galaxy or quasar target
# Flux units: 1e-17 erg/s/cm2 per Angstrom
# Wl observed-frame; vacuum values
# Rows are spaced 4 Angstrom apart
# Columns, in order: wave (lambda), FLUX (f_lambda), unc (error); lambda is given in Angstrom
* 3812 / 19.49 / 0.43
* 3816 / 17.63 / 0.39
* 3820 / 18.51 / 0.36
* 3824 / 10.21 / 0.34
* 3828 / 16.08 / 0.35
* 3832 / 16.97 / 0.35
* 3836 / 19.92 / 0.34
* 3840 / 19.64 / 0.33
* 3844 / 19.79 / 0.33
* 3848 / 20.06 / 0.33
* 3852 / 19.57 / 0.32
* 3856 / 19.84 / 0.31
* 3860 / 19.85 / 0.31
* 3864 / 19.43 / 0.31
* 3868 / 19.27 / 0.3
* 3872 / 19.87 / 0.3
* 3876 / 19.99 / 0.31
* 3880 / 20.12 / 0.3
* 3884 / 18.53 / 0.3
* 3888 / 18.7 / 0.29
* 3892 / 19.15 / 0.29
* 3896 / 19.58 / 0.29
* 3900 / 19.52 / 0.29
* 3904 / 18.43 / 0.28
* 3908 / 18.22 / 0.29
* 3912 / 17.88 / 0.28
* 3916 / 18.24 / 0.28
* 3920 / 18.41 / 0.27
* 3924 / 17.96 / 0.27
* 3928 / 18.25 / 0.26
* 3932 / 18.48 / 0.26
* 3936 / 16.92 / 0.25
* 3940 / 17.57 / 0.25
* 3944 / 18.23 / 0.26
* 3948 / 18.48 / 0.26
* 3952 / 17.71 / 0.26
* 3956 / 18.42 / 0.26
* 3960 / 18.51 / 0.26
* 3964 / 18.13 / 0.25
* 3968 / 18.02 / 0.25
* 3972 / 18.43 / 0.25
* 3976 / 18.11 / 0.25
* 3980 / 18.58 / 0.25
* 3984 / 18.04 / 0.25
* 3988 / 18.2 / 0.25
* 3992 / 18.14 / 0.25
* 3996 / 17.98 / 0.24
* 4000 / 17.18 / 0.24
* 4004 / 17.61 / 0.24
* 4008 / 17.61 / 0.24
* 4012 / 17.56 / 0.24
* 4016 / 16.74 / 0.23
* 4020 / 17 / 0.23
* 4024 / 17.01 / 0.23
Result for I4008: 17.61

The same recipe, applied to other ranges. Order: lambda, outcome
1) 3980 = 18.58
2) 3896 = 19.58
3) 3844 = 19.79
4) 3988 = 18.2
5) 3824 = 10.21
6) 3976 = 18.11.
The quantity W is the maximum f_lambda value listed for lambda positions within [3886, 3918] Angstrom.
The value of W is 19.58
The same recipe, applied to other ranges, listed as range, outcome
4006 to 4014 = 17.61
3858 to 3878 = 19.99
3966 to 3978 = 18.43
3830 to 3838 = 19.92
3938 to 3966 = 18.51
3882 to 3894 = 19.15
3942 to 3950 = 18.48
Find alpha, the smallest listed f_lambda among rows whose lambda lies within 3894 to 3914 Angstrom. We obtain 17.88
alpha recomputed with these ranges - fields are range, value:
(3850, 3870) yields 19.27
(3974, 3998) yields 17.98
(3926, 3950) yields 16.92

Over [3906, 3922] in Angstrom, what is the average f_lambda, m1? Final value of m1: 18.2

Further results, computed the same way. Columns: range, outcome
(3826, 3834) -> 16.5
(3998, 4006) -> 17.4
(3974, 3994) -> 18.2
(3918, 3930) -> 18.2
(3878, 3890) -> 19.1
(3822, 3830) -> 13.1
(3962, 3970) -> 18.1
